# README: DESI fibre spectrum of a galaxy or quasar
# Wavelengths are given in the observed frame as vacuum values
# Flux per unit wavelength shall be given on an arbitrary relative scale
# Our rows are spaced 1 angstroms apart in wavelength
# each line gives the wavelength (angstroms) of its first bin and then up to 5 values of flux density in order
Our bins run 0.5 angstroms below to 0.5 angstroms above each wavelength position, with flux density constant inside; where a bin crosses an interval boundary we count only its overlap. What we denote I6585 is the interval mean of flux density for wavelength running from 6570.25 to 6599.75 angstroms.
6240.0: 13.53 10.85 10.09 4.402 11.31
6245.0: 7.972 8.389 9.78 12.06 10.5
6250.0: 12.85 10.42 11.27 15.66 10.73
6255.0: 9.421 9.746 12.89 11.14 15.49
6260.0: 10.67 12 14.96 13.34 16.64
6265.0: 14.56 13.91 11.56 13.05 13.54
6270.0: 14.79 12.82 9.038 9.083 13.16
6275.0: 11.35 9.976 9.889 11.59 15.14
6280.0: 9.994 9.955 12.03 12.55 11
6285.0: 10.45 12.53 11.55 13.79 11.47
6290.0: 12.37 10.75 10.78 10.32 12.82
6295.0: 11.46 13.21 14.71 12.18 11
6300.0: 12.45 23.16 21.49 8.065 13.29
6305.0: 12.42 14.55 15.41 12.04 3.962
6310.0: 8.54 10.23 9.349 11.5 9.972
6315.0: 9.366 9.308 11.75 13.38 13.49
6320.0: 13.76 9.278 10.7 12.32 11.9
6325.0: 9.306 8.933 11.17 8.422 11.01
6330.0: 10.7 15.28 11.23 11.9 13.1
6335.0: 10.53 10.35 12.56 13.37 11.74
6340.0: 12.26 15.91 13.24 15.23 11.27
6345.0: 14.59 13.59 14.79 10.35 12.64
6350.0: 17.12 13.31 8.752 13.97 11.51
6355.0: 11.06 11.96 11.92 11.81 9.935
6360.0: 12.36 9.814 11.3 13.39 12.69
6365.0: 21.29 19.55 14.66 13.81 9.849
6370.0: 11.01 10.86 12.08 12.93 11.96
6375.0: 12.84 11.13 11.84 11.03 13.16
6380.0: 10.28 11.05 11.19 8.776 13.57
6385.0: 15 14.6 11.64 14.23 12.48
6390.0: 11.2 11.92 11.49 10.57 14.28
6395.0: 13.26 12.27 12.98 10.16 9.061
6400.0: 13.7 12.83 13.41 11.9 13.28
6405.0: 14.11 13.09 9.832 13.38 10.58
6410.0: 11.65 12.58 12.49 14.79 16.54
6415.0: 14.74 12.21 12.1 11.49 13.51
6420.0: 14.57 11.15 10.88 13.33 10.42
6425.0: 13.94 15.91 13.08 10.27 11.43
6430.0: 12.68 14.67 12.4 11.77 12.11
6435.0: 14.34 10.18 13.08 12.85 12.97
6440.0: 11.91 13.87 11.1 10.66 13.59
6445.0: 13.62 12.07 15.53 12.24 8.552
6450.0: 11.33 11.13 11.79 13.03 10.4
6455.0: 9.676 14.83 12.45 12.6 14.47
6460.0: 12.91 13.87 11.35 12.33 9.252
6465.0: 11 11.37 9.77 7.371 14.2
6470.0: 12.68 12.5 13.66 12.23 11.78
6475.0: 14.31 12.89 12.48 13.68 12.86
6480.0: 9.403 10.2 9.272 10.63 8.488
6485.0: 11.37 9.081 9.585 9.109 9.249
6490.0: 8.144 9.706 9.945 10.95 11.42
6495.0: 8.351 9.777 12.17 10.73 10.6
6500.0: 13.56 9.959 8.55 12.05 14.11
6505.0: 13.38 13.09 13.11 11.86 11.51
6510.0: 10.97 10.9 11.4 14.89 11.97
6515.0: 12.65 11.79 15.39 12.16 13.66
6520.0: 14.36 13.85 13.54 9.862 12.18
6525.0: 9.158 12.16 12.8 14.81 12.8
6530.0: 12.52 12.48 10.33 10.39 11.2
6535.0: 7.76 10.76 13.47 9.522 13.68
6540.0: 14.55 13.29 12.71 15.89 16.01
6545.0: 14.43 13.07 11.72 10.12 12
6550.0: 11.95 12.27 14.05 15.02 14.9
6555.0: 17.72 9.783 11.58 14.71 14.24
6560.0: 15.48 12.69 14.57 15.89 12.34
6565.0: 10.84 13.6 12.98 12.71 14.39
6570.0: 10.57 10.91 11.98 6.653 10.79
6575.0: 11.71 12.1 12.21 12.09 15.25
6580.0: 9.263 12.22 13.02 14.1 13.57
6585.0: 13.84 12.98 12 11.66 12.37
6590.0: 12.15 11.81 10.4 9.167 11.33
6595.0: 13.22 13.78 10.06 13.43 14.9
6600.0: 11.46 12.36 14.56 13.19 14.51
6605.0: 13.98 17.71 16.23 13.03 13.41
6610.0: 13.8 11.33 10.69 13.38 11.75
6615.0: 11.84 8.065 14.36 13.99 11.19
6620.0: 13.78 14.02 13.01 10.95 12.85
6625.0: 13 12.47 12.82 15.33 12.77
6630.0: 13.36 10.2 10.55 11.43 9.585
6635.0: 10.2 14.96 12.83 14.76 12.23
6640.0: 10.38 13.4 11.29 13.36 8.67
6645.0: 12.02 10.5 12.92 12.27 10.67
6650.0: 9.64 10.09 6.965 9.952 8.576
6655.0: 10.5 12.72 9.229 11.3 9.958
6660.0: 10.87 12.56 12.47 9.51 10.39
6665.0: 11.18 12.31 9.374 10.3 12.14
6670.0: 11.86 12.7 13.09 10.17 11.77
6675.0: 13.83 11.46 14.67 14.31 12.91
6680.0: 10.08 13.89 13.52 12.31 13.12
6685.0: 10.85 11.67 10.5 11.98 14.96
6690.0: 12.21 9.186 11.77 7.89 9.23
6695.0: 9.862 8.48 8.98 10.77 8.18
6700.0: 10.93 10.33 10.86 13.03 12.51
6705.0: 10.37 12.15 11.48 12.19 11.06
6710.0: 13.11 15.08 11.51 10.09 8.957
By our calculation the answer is 12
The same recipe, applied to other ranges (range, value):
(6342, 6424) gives 12.6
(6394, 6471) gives 12.4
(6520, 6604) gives 12.6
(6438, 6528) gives 11.7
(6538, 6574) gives 13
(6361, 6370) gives 14.1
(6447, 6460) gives 12.1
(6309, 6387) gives 12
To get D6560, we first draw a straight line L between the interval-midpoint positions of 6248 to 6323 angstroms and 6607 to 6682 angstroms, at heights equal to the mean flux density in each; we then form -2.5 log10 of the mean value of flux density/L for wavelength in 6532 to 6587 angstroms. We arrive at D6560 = -0.07 mag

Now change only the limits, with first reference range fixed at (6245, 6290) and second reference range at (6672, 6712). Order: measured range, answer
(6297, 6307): -0.20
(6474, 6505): 0.09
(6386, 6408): -0.05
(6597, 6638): -0.10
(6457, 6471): -0.01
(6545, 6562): -0.14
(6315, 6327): 0.06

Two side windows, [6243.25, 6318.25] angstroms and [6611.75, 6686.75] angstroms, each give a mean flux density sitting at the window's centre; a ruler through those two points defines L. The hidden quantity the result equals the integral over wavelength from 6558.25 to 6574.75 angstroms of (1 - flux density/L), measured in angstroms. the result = -1.0 angstroms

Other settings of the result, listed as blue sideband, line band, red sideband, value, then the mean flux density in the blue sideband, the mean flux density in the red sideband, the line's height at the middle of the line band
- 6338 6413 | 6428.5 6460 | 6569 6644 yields 0.35 angstroms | 12.6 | 12.4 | 12.5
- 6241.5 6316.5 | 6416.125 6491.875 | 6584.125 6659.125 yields 0.68 angstroms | 11.8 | 12.1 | 12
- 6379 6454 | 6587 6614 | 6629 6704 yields -2.76 angstroms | 12.4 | 11.3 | 11.6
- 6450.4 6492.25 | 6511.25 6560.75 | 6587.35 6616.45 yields -3.31 angstroms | 11.4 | 12.6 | 12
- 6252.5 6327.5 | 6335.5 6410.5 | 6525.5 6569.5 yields -1.14 angstroms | 12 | 13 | 12.3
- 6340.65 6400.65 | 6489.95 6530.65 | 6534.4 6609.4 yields 2.61 angstroms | 12.6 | 12.8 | 12.7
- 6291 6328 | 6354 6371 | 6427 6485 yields -1.31 angstroms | 11.8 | 12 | 11.9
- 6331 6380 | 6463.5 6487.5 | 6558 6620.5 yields 2.67 angstroms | 12.7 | 12.7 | 12.7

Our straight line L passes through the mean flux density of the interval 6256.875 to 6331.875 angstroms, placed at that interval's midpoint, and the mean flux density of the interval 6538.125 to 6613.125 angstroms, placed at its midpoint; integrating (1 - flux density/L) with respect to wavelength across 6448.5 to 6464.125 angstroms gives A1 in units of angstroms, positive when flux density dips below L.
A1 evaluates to 0.7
